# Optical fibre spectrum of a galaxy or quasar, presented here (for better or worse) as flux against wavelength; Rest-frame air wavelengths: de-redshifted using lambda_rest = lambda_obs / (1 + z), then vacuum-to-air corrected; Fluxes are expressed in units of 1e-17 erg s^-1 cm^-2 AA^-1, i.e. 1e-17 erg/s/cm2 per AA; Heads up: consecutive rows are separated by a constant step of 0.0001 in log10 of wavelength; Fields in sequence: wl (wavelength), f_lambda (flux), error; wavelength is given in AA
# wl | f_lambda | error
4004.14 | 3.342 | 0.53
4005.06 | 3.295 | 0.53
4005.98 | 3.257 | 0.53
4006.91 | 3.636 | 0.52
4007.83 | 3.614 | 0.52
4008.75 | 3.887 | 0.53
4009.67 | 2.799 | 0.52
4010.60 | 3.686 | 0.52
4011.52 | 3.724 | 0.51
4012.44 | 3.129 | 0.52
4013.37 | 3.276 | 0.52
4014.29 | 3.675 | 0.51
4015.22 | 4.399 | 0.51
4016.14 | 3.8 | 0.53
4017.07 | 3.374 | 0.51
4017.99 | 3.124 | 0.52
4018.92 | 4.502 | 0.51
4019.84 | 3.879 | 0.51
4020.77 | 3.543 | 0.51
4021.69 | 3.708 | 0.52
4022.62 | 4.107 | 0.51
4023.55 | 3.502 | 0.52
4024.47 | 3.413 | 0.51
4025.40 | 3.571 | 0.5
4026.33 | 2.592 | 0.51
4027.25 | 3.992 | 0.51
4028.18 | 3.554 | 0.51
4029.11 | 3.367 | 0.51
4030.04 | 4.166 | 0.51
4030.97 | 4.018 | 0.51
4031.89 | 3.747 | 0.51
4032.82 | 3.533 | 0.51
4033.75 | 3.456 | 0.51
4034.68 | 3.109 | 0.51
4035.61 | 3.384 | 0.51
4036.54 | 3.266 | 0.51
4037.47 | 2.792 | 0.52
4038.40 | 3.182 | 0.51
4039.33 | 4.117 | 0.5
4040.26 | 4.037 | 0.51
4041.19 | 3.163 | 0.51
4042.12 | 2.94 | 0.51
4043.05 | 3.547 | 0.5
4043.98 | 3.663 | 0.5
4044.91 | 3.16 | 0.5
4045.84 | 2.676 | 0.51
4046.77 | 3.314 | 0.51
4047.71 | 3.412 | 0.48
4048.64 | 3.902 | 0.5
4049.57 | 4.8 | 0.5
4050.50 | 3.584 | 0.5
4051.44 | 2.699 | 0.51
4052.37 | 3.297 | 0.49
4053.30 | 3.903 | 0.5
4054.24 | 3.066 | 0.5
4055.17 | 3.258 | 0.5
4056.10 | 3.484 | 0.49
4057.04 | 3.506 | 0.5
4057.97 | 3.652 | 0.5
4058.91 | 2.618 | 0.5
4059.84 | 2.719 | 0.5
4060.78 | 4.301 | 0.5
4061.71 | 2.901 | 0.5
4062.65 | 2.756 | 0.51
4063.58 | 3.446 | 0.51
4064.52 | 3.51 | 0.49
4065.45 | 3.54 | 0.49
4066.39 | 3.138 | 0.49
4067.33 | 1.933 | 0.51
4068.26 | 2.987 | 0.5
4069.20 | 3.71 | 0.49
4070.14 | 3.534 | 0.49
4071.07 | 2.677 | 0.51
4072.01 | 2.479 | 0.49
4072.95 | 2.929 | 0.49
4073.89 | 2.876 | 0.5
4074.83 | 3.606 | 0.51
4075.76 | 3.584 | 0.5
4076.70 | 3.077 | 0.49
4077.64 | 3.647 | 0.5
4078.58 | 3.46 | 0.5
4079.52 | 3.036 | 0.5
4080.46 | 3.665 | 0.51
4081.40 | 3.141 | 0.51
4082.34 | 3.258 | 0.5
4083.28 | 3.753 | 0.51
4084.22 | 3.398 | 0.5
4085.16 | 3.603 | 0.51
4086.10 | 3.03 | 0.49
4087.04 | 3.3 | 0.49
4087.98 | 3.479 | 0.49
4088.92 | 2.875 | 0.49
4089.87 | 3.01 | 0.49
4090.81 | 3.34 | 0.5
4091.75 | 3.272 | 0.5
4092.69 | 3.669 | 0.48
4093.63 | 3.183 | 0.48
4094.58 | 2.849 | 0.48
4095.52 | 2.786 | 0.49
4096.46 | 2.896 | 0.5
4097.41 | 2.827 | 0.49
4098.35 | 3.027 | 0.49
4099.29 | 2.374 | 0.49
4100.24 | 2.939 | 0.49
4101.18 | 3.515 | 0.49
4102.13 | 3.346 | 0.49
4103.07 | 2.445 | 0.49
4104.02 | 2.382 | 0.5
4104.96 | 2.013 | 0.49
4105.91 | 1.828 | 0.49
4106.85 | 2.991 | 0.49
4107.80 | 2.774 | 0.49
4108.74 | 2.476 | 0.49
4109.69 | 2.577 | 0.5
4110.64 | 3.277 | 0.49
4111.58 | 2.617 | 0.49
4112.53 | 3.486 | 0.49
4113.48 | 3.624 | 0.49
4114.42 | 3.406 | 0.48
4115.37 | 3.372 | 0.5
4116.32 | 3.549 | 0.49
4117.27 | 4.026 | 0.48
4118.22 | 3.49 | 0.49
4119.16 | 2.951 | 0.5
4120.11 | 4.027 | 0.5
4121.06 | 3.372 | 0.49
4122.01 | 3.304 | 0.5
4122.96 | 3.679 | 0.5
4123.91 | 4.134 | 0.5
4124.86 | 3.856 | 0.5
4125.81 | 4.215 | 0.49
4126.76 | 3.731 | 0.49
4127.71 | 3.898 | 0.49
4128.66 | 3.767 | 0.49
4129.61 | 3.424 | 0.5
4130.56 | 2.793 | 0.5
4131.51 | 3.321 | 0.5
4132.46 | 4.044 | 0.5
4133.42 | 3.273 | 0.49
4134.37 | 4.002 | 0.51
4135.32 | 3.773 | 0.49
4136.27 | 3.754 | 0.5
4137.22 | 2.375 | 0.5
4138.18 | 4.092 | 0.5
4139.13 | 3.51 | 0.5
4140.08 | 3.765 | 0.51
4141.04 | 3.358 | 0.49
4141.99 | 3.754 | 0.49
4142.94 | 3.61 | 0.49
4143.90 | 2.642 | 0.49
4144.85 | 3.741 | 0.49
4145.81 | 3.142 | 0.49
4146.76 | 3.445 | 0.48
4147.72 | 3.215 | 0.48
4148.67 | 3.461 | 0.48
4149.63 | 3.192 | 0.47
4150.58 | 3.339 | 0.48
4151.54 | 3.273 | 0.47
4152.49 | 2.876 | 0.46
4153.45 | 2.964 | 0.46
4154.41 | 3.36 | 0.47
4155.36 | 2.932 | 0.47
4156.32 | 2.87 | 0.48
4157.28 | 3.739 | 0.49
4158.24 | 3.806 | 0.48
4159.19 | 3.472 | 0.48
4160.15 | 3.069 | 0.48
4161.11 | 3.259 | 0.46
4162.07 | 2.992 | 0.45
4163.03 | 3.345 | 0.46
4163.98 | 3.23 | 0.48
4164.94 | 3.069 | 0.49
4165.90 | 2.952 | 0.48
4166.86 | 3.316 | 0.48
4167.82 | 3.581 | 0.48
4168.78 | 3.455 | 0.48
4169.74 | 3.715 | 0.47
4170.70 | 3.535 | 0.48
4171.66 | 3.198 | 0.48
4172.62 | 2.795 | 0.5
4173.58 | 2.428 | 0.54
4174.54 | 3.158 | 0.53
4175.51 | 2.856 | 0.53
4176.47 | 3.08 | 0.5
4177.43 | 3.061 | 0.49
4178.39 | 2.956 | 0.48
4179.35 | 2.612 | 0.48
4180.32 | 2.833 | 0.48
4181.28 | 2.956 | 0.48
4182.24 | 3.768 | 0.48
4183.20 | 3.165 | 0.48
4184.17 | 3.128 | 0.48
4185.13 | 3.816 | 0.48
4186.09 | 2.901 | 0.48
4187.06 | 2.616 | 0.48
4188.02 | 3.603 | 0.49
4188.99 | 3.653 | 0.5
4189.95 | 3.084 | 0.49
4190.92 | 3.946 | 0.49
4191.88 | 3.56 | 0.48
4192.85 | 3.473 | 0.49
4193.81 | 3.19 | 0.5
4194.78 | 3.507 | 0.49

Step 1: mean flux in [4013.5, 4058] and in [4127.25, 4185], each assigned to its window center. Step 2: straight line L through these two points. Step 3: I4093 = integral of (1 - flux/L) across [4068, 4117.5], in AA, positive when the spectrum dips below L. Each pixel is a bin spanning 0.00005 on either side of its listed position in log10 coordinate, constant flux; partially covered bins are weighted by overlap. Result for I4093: 4.5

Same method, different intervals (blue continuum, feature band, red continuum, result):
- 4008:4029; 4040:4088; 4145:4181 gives 2.2 AA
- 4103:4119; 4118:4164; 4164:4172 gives -4.0 AA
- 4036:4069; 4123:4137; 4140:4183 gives -1.9 AA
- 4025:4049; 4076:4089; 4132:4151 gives 0.4 AA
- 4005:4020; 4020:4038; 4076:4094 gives 0.1 AA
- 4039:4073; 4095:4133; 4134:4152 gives 2.1 AA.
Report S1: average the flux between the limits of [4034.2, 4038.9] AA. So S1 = 3.15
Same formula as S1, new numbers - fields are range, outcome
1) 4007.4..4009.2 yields 3.76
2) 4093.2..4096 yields 2.93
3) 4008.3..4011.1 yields 3.46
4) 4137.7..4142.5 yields 3.7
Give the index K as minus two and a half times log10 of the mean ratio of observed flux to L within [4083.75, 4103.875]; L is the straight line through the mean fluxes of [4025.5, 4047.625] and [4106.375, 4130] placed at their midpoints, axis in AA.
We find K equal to 0.12 mag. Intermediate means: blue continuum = 3.43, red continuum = 3.44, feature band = 3.09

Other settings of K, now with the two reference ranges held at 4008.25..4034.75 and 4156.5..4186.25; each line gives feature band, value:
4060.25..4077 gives 0.10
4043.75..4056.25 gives 0.03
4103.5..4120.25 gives 0.11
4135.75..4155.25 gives -0.02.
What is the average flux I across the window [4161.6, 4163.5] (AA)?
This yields 3.17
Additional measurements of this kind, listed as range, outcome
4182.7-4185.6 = 3.37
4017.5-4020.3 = 3.84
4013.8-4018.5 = 3.68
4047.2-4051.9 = 3.67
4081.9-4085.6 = 3.51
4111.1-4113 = 3.06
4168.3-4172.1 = 3.48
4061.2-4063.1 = 2.87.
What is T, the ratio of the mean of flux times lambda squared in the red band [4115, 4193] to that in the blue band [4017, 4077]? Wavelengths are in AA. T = 1.04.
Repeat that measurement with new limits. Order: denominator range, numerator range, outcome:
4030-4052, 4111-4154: 1.05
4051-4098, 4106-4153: 1.09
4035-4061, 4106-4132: 1.03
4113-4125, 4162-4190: 0.91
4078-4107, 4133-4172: 1.13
